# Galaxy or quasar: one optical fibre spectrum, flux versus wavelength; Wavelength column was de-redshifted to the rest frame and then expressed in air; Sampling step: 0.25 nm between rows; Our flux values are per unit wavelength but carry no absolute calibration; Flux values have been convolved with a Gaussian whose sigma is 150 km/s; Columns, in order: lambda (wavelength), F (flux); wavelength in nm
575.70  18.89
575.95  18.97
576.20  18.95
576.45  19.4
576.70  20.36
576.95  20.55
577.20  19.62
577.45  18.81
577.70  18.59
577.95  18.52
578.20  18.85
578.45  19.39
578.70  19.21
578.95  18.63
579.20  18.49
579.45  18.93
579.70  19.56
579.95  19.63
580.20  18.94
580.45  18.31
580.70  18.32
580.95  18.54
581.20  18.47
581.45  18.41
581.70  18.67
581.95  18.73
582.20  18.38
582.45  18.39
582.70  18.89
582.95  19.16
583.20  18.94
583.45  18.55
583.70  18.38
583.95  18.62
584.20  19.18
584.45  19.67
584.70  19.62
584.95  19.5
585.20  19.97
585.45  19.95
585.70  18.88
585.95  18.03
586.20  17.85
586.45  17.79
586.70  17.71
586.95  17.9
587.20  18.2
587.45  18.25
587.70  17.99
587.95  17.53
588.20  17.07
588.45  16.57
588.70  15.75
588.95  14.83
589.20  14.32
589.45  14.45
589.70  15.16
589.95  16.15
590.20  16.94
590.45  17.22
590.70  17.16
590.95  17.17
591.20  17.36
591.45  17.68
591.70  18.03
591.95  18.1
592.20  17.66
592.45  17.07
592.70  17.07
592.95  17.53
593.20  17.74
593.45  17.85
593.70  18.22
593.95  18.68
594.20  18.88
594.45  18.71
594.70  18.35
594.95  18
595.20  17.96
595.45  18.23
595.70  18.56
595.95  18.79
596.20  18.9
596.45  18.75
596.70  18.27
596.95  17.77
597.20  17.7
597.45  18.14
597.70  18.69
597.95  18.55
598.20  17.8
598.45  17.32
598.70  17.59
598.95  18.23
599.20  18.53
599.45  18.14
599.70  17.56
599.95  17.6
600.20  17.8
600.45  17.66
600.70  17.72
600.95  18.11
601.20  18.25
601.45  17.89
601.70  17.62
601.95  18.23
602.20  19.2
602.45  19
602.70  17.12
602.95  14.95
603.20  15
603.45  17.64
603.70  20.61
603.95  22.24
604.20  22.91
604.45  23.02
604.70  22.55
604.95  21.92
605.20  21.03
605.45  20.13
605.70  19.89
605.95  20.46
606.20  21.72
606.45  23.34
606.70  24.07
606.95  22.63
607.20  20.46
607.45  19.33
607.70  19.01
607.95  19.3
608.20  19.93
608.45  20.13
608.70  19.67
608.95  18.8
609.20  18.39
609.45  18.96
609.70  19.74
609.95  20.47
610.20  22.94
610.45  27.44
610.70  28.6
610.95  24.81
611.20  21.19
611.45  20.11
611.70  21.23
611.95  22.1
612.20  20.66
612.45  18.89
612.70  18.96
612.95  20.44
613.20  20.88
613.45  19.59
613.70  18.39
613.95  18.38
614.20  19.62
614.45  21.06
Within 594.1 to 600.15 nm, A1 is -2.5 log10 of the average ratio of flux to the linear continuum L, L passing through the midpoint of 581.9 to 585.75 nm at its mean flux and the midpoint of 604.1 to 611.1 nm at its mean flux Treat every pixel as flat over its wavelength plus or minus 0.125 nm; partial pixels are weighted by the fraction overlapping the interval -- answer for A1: 0.12 mag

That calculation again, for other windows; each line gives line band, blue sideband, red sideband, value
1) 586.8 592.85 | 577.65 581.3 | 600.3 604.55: 0.112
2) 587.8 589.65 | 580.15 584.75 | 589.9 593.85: 0.136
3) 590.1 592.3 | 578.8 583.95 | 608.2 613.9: 0.116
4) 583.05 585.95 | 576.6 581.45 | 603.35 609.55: 0.012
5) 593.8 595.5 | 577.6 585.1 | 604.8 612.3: 0.093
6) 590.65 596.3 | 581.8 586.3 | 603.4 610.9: 0.110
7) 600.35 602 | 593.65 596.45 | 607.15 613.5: 0.089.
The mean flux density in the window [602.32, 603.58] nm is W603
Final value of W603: 16.8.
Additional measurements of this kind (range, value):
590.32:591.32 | 17.2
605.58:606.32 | 20.7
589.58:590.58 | 16.4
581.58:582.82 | 18.6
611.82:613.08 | 20.2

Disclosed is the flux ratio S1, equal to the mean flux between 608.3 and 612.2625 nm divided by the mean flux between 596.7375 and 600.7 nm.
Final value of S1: 1.20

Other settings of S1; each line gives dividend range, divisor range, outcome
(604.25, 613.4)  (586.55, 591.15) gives 1.27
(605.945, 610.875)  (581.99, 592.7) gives 1.20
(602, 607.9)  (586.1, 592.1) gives 1.20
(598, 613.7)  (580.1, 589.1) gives 1.09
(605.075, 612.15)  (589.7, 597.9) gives 1.19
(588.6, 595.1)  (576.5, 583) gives 0.91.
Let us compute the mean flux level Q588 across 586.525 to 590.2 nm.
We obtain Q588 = 16.6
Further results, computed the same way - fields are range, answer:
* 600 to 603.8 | 17.8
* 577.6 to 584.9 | 18.8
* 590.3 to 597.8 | 18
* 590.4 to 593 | 17.5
